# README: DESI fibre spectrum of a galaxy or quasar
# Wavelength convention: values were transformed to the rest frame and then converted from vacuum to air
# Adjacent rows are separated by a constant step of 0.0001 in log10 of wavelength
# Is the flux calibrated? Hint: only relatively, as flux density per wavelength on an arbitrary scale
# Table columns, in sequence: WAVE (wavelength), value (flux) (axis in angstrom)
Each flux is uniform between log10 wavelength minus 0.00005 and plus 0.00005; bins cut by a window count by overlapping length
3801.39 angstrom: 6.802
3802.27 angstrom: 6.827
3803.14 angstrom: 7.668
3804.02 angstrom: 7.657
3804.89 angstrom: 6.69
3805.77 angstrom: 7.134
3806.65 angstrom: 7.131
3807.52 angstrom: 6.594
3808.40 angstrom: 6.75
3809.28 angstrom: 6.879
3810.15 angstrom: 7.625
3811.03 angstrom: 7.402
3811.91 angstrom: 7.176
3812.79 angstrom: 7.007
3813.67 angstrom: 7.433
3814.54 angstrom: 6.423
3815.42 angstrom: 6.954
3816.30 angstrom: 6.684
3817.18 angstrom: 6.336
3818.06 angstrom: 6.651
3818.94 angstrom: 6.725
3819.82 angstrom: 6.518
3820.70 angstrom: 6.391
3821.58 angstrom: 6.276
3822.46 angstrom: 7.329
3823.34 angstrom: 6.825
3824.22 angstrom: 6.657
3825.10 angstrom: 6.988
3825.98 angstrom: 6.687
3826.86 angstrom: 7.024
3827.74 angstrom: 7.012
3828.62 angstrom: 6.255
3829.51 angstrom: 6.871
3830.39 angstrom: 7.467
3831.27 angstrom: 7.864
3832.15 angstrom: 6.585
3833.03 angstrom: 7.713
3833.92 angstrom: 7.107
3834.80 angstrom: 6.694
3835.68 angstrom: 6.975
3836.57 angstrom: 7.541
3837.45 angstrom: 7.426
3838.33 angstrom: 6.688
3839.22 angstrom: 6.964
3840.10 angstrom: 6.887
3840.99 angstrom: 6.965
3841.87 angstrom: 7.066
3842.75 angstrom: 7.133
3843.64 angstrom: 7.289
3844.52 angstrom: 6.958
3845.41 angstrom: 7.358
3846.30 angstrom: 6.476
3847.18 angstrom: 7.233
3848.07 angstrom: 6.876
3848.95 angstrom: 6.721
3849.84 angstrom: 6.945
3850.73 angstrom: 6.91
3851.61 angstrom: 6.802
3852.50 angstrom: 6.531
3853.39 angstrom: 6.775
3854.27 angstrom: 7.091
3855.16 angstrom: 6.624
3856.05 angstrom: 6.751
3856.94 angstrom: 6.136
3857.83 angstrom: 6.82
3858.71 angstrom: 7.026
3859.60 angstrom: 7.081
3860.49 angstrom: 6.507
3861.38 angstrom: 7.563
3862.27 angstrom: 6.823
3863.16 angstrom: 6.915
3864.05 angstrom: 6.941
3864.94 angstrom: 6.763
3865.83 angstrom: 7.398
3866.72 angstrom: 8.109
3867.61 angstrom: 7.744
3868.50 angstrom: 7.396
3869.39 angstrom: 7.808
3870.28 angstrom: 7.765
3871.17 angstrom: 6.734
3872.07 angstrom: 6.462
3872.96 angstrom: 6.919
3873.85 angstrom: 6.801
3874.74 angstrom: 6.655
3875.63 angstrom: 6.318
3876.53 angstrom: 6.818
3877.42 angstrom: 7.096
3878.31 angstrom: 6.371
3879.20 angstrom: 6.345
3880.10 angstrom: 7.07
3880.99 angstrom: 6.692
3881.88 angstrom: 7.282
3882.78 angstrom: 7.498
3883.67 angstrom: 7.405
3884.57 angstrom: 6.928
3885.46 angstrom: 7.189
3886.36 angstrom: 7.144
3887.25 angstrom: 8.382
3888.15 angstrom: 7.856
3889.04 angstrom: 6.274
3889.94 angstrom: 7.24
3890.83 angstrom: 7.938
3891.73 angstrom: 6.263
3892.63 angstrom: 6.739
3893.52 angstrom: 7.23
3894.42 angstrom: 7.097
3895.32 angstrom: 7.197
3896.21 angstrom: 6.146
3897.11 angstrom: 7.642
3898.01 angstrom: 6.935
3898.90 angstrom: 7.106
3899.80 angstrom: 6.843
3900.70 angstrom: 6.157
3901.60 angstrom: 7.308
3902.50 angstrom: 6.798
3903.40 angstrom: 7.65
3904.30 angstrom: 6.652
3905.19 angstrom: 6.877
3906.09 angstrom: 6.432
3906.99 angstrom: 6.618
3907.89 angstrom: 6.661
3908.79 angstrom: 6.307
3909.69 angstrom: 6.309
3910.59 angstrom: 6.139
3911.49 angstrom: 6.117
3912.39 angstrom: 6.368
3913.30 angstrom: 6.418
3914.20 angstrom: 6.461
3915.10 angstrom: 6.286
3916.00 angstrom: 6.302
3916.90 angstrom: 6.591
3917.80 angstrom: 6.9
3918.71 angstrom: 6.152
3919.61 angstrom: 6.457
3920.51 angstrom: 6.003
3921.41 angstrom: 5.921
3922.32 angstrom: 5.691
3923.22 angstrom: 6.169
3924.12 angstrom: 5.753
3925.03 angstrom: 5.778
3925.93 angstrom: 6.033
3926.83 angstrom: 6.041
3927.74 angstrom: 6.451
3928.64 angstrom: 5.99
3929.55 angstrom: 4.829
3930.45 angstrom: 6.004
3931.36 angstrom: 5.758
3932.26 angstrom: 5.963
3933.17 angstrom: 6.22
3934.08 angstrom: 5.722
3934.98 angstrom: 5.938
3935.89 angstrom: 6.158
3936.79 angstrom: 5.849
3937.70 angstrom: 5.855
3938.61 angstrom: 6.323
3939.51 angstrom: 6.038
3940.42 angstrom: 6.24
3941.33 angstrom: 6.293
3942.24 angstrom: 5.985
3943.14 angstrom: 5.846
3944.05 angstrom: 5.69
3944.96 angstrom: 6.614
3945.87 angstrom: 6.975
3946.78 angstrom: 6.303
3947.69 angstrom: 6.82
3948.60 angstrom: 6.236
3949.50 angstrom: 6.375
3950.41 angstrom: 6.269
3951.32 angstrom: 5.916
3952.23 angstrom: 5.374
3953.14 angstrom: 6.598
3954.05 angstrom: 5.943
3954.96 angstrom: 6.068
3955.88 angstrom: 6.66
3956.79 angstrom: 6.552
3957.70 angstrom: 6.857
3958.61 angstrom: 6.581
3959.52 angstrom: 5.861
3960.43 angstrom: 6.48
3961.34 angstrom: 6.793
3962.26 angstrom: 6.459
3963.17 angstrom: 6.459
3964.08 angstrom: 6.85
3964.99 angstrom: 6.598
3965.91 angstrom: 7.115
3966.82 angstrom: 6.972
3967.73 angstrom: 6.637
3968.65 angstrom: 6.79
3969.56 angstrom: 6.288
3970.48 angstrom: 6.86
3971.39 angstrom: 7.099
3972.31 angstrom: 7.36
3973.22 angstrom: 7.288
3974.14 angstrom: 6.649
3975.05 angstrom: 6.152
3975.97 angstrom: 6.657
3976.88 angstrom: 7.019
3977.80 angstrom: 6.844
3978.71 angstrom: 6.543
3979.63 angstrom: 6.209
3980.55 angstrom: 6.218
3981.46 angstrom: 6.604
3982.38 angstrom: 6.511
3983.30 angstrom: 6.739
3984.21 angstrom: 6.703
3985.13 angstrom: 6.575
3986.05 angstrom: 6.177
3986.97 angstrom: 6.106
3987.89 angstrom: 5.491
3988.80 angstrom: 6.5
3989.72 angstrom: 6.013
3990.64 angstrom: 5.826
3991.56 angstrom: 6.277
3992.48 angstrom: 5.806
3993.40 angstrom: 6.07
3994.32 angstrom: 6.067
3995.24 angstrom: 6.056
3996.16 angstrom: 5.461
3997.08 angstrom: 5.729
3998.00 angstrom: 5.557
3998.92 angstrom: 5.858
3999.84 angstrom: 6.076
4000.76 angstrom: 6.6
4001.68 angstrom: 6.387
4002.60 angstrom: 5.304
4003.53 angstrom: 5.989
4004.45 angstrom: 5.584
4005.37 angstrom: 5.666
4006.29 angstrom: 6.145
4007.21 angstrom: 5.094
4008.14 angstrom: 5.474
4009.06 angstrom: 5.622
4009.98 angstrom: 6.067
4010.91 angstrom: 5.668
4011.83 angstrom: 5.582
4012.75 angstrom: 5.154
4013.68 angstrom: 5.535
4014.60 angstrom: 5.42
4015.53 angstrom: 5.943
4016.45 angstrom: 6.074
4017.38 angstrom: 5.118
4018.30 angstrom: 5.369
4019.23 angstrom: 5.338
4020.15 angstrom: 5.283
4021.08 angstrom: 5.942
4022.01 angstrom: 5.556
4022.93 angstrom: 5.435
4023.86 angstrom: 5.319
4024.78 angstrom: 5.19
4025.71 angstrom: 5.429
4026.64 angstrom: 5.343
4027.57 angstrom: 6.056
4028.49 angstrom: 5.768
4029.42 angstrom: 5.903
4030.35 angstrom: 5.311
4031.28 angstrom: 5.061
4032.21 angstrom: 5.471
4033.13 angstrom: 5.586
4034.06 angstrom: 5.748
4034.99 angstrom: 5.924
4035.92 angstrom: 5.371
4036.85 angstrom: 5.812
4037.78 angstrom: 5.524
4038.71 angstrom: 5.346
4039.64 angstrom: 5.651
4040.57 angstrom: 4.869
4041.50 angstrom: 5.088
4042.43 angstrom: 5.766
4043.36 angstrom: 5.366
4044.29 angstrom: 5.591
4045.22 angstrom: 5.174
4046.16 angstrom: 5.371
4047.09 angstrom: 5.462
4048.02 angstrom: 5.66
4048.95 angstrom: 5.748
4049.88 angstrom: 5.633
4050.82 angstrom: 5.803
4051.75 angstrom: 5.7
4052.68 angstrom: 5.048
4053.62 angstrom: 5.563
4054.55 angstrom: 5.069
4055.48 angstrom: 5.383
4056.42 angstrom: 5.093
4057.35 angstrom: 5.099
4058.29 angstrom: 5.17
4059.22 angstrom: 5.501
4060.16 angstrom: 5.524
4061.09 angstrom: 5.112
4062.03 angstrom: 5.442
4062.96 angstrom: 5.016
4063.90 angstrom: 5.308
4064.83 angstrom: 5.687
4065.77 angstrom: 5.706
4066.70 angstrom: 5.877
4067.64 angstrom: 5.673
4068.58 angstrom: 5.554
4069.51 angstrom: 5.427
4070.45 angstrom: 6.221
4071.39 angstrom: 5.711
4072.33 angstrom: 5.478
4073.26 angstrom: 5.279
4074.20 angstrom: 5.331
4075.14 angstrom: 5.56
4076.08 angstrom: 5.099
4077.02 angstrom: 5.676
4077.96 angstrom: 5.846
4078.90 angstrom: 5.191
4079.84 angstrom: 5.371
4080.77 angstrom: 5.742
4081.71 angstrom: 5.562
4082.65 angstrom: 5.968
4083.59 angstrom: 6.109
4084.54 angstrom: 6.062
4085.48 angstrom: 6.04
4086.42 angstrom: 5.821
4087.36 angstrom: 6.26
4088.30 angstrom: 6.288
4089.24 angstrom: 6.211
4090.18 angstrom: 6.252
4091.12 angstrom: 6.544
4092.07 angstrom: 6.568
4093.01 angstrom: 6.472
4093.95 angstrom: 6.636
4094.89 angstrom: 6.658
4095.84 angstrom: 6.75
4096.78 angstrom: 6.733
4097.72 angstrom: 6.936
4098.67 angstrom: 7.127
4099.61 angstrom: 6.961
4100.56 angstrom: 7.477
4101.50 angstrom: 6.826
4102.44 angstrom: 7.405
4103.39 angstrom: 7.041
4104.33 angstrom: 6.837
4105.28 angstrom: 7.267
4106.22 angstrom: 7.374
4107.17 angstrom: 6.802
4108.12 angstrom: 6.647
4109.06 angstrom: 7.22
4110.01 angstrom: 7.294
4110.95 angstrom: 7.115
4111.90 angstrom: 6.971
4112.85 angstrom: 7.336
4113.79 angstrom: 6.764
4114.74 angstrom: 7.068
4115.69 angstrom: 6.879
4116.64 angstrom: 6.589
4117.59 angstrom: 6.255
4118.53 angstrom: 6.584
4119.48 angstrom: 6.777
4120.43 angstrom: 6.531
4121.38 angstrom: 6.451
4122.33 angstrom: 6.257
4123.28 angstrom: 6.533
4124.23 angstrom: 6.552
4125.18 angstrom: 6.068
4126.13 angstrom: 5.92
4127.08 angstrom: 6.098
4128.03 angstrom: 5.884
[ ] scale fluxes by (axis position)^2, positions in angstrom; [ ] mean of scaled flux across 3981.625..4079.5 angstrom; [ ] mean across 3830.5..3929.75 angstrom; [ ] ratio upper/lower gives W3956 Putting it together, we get 0.89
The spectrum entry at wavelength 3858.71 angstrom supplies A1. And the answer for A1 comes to 7.026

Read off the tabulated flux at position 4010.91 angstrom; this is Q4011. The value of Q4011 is 5.668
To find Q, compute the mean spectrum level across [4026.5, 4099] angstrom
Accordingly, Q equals 5.7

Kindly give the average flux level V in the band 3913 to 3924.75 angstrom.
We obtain 6.23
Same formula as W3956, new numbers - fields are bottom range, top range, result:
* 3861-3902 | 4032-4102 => 0.90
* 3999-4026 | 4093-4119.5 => 1.29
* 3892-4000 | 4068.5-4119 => 1.08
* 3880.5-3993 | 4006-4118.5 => 0.97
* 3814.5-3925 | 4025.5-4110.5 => 0.95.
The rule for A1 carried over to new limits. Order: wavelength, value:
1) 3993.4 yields 6.07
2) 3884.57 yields 6.928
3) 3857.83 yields 6.82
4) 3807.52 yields 6.594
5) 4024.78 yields 5.19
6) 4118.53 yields 6.584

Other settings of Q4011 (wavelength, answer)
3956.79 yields 6.552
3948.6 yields 6.236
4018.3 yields 5.369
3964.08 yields 6.85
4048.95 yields 5.748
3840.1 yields 6.887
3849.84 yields 6.945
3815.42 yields 6.954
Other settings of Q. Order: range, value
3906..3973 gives 6.3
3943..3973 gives 6.51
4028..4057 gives 5.48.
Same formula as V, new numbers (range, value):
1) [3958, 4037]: 6.04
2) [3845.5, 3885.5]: 6.96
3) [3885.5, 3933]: 6.55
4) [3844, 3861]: 6.83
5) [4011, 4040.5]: 5.53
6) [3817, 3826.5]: 6.68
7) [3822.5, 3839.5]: 7.03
